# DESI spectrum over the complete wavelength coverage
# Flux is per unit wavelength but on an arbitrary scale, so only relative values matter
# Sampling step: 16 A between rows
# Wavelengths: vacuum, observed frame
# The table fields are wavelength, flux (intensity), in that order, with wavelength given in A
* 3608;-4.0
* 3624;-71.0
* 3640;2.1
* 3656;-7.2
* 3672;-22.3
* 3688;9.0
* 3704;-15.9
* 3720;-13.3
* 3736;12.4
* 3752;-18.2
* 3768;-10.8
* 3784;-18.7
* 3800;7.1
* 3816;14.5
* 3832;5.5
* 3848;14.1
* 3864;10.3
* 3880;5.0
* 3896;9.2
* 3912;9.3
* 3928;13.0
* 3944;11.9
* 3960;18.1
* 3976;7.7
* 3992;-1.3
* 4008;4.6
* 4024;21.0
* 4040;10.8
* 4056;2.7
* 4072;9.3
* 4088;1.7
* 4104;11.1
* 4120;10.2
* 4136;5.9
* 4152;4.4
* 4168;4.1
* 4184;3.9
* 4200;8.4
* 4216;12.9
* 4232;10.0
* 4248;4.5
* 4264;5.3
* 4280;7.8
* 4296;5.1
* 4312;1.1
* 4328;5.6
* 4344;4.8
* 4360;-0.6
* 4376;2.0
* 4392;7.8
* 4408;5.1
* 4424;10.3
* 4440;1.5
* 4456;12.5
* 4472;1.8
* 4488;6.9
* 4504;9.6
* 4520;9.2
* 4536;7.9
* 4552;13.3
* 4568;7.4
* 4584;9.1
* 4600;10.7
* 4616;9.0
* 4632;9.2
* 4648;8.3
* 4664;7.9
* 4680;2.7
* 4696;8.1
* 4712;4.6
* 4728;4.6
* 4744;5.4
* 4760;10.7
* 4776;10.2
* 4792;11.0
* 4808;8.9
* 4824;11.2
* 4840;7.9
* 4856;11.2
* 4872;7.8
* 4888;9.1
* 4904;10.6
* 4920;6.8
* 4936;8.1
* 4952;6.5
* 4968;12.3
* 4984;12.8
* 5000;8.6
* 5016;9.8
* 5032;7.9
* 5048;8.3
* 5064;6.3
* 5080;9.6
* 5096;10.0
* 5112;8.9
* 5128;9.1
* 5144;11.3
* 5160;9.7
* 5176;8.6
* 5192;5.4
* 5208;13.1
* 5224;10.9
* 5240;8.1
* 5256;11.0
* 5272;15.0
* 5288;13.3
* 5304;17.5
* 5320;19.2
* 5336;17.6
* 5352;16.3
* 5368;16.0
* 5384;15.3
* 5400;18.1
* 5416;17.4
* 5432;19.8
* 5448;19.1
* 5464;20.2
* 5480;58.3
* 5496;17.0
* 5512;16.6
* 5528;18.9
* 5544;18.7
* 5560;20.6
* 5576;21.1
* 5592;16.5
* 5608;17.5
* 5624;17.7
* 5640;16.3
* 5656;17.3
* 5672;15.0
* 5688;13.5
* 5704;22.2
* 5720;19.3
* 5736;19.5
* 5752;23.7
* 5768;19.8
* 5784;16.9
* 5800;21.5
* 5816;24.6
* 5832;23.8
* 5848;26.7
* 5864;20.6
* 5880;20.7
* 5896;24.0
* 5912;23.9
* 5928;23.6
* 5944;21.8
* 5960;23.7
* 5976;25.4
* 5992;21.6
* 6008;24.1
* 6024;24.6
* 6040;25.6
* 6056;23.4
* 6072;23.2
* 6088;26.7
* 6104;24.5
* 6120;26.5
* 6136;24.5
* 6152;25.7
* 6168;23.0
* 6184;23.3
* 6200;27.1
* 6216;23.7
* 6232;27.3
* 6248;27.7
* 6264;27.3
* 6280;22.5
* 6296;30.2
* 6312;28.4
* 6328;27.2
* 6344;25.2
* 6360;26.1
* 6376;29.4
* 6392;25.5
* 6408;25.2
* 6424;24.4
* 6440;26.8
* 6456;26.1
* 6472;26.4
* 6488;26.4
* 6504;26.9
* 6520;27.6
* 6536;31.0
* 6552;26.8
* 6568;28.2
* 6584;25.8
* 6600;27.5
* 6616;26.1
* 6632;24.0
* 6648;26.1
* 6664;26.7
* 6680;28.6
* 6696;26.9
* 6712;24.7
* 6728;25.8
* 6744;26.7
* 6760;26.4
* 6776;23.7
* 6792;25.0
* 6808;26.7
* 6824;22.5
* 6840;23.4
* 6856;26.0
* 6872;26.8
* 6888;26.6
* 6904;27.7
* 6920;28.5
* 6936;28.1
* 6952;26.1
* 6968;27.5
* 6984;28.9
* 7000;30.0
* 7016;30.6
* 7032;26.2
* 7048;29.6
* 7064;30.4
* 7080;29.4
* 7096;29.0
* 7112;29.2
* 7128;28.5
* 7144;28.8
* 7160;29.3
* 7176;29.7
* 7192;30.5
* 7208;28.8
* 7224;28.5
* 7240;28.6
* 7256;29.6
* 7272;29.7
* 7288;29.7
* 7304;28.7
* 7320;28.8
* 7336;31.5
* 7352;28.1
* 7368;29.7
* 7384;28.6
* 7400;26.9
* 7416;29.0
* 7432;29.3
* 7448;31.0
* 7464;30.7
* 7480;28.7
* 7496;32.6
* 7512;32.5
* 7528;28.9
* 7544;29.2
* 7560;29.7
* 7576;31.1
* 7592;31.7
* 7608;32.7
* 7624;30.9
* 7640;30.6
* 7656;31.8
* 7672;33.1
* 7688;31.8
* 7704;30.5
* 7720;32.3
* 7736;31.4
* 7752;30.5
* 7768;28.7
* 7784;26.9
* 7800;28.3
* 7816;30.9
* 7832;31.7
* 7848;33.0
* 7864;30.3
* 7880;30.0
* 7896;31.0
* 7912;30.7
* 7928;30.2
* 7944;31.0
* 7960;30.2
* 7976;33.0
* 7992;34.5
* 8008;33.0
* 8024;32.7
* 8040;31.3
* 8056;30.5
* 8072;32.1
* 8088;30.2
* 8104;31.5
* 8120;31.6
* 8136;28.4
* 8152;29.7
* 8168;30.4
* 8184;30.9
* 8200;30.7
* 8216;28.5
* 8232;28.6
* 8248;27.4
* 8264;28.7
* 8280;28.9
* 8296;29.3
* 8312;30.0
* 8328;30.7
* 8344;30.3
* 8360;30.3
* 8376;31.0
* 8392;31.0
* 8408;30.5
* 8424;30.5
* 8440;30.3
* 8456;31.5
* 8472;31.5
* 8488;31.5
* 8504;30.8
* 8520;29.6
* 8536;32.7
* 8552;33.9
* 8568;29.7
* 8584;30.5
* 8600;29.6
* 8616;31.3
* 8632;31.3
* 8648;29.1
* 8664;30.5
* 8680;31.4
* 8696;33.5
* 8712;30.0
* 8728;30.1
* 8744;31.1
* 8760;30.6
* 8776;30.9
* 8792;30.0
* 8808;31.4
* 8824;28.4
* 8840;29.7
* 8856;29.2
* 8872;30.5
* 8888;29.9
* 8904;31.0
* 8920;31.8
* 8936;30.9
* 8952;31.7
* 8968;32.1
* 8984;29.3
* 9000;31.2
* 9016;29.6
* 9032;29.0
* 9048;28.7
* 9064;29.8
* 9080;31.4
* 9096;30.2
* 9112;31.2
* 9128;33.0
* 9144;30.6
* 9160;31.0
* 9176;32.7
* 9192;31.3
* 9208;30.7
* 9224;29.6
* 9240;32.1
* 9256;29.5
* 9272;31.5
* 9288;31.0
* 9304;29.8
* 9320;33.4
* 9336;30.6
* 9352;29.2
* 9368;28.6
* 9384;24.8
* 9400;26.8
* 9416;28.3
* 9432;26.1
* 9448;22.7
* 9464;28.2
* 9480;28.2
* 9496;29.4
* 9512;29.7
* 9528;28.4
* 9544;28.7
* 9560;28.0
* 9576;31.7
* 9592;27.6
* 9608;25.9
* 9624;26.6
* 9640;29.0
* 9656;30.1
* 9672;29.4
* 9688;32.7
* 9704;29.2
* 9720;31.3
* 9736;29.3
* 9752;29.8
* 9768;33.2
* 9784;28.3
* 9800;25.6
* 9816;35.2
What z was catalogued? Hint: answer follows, 0.32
